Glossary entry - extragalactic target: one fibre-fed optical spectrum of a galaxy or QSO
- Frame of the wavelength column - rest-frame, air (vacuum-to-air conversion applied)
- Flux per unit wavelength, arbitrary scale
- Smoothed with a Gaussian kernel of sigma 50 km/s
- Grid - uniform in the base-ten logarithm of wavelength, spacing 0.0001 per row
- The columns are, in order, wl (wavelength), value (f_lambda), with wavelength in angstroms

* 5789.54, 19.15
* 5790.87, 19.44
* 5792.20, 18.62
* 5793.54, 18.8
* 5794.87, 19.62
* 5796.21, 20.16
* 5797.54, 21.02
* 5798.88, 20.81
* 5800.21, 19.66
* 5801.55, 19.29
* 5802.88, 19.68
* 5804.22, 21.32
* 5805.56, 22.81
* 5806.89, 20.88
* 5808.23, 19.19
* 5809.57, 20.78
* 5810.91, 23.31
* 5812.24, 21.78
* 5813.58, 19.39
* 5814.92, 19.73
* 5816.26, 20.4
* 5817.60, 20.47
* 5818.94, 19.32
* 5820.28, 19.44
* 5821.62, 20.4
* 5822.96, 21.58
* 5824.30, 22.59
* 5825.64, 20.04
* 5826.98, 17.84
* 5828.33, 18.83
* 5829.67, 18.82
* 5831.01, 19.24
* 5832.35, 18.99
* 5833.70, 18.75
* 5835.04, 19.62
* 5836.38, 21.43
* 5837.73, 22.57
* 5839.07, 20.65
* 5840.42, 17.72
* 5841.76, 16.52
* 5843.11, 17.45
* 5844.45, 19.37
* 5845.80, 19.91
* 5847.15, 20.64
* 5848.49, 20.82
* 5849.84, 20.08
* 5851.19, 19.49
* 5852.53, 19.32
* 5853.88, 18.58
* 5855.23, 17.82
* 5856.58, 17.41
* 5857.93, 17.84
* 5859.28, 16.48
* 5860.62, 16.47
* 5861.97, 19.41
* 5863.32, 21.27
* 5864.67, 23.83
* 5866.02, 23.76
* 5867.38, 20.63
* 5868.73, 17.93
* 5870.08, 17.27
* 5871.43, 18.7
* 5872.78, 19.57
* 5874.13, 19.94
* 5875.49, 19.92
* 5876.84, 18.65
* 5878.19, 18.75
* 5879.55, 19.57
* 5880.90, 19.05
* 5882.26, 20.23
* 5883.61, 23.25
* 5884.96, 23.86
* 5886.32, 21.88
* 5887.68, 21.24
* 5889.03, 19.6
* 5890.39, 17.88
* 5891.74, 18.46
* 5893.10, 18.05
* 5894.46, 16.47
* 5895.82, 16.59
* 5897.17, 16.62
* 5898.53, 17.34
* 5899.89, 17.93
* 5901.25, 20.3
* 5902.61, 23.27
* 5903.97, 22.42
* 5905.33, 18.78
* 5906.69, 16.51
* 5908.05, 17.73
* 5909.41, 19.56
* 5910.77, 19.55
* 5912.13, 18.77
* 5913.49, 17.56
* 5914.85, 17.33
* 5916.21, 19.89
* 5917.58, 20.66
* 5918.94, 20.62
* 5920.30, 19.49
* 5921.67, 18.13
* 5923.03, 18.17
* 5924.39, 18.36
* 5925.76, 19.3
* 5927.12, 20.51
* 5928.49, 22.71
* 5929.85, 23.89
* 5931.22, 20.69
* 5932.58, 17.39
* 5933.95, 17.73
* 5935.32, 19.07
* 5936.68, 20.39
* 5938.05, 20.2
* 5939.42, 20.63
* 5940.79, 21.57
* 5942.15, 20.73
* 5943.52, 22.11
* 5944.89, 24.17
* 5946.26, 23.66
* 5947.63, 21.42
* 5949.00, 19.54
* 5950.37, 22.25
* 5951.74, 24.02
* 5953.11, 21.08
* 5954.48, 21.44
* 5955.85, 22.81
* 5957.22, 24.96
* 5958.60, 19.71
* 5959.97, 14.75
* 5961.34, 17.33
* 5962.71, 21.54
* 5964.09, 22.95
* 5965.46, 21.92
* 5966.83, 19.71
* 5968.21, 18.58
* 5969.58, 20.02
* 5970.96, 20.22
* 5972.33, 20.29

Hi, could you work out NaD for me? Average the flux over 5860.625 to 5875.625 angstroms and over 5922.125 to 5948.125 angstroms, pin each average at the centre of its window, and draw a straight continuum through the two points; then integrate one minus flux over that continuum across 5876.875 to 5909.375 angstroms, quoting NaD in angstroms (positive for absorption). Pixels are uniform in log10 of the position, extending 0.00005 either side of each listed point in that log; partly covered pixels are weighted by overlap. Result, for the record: 1.4 angstroms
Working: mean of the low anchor 20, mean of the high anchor 20.6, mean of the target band 19.4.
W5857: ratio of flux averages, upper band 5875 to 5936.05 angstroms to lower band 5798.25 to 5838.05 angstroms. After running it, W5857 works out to 1.0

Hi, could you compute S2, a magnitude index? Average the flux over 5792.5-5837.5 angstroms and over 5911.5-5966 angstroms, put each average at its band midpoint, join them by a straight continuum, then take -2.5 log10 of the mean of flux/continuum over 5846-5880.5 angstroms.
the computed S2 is 0.05 mag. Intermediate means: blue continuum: 20.2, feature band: 19.4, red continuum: 20.5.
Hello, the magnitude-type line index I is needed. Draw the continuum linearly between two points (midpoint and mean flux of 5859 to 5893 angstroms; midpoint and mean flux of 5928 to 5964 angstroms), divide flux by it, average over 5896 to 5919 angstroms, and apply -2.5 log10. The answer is 0.08 mag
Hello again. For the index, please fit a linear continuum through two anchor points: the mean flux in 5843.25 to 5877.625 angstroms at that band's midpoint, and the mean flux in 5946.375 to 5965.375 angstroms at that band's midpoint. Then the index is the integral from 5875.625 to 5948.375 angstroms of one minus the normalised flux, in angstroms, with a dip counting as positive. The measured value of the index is 2.0 angstroms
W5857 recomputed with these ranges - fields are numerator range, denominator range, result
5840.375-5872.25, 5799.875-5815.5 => 0.93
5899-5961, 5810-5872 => 1.03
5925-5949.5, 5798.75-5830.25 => 1.03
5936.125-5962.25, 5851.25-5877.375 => 1.10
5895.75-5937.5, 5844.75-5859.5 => 1.02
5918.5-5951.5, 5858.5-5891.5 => 1.03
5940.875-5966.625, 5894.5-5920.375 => 1.13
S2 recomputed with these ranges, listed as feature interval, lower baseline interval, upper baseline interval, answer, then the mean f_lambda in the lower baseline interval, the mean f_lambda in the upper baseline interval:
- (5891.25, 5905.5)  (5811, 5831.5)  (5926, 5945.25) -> 0.10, 20.1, 20.8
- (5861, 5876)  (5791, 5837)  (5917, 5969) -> 0.01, 20.1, 20.6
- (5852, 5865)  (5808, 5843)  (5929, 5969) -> 0.08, 19.9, 20.9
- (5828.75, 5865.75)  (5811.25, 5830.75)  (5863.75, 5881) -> 0.04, 20.1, 19.9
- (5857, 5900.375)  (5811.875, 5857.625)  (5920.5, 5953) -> 0.04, 19.6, 20.7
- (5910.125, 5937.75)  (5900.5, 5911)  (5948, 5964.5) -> 0.04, 19.8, 21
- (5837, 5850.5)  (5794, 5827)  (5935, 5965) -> 0.06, 20.5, 21.2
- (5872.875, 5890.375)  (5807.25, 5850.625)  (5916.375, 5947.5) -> -0.01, 19.9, 20.5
